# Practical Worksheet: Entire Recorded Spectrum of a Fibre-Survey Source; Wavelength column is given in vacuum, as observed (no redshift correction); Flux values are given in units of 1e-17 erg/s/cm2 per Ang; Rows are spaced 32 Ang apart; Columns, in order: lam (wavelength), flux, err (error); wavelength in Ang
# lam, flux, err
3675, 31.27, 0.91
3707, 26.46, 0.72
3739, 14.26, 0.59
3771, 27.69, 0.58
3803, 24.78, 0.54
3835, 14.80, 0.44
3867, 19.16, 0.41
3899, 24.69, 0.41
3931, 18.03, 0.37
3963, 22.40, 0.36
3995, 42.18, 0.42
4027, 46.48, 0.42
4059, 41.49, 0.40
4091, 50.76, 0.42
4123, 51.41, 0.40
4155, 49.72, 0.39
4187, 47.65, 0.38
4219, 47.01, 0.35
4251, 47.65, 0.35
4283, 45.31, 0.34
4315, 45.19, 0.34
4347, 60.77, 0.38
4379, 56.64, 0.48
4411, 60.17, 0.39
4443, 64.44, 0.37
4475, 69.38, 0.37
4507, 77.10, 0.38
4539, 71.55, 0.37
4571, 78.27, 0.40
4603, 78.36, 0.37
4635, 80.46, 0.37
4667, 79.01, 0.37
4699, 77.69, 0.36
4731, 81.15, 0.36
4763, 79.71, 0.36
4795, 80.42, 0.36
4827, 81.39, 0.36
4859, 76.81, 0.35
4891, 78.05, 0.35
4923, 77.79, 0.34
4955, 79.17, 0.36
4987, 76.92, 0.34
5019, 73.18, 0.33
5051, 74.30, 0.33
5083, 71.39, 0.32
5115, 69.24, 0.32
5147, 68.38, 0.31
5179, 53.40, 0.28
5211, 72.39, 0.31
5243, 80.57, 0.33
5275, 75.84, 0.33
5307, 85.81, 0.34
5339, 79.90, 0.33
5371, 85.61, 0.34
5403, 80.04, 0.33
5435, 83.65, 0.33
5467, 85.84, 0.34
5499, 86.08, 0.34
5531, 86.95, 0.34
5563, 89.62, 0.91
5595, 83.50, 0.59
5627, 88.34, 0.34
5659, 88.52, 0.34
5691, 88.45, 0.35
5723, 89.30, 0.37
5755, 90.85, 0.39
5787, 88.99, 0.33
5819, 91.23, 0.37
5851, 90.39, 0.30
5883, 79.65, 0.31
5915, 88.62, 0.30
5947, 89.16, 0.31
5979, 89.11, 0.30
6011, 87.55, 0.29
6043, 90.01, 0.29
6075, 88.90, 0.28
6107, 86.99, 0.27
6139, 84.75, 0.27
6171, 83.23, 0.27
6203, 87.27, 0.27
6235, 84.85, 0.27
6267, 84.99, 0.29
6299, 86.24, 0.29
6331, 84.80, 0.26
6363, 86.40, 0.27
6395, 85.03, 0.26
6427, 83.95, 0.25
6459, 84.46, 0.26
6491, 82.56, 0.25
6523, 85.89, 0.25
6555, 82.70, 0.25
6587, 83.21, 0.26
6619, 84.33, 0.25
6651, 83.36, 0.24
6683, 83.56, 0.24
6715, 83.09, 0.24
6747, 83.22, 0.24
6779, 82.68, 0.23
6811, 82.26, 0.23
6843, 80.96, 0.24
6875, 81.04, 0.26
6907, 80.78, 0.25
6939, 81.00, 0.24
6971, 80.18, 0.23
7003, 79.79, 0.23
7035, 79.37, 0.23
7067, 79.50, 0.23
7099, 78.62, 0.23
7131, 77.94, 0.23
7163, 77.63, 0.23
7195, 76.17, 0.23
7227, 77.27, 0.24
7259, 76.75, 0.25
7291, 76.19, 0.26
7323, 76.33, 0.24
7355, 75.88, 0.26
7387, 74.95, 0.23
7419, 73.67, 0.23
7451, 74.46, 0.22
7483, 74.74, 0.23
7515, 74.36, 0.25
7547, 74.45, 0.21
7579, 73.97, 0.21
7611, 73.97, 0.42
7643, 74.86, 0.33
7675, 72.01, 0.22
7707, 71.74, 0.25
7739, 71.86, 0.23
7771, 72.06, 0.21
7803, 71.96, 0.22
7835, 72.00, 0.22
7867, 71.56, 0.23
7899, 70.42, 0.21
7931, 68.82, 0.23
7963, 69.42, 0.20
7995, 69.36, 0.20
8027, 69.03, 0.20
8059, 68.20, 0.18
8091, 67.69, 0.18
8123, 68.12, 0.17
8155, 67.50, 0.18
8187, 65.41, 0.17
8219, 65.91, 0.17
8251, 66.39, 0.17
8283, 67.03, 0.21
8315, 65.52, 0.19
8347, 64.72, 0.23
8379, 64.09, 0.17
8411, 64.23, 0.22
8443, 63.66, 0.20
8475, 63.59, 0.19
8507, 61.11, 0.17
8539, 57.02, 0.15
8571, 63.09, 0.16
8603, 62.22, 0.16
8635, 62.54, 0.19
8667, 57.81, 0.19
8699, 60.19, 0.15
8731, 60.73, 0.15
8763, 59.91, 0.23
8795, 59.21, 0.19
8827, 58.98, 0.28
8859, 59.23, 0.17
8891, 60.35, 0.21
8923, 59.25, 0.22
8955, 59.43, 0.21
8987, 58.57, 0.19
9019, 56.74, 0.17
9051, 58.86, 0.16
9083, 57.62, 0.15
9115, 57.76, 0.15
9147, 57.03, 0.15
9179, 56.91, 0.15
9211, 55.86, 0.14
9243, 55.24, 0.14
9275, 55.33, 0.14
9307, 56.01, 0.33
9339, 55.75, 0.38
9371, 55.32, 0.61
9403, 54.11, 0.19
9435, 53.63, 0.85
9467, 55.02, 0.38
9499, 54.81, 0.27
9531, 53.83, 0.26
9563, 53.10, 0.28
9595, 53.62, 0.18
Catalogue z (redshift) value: 0.00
